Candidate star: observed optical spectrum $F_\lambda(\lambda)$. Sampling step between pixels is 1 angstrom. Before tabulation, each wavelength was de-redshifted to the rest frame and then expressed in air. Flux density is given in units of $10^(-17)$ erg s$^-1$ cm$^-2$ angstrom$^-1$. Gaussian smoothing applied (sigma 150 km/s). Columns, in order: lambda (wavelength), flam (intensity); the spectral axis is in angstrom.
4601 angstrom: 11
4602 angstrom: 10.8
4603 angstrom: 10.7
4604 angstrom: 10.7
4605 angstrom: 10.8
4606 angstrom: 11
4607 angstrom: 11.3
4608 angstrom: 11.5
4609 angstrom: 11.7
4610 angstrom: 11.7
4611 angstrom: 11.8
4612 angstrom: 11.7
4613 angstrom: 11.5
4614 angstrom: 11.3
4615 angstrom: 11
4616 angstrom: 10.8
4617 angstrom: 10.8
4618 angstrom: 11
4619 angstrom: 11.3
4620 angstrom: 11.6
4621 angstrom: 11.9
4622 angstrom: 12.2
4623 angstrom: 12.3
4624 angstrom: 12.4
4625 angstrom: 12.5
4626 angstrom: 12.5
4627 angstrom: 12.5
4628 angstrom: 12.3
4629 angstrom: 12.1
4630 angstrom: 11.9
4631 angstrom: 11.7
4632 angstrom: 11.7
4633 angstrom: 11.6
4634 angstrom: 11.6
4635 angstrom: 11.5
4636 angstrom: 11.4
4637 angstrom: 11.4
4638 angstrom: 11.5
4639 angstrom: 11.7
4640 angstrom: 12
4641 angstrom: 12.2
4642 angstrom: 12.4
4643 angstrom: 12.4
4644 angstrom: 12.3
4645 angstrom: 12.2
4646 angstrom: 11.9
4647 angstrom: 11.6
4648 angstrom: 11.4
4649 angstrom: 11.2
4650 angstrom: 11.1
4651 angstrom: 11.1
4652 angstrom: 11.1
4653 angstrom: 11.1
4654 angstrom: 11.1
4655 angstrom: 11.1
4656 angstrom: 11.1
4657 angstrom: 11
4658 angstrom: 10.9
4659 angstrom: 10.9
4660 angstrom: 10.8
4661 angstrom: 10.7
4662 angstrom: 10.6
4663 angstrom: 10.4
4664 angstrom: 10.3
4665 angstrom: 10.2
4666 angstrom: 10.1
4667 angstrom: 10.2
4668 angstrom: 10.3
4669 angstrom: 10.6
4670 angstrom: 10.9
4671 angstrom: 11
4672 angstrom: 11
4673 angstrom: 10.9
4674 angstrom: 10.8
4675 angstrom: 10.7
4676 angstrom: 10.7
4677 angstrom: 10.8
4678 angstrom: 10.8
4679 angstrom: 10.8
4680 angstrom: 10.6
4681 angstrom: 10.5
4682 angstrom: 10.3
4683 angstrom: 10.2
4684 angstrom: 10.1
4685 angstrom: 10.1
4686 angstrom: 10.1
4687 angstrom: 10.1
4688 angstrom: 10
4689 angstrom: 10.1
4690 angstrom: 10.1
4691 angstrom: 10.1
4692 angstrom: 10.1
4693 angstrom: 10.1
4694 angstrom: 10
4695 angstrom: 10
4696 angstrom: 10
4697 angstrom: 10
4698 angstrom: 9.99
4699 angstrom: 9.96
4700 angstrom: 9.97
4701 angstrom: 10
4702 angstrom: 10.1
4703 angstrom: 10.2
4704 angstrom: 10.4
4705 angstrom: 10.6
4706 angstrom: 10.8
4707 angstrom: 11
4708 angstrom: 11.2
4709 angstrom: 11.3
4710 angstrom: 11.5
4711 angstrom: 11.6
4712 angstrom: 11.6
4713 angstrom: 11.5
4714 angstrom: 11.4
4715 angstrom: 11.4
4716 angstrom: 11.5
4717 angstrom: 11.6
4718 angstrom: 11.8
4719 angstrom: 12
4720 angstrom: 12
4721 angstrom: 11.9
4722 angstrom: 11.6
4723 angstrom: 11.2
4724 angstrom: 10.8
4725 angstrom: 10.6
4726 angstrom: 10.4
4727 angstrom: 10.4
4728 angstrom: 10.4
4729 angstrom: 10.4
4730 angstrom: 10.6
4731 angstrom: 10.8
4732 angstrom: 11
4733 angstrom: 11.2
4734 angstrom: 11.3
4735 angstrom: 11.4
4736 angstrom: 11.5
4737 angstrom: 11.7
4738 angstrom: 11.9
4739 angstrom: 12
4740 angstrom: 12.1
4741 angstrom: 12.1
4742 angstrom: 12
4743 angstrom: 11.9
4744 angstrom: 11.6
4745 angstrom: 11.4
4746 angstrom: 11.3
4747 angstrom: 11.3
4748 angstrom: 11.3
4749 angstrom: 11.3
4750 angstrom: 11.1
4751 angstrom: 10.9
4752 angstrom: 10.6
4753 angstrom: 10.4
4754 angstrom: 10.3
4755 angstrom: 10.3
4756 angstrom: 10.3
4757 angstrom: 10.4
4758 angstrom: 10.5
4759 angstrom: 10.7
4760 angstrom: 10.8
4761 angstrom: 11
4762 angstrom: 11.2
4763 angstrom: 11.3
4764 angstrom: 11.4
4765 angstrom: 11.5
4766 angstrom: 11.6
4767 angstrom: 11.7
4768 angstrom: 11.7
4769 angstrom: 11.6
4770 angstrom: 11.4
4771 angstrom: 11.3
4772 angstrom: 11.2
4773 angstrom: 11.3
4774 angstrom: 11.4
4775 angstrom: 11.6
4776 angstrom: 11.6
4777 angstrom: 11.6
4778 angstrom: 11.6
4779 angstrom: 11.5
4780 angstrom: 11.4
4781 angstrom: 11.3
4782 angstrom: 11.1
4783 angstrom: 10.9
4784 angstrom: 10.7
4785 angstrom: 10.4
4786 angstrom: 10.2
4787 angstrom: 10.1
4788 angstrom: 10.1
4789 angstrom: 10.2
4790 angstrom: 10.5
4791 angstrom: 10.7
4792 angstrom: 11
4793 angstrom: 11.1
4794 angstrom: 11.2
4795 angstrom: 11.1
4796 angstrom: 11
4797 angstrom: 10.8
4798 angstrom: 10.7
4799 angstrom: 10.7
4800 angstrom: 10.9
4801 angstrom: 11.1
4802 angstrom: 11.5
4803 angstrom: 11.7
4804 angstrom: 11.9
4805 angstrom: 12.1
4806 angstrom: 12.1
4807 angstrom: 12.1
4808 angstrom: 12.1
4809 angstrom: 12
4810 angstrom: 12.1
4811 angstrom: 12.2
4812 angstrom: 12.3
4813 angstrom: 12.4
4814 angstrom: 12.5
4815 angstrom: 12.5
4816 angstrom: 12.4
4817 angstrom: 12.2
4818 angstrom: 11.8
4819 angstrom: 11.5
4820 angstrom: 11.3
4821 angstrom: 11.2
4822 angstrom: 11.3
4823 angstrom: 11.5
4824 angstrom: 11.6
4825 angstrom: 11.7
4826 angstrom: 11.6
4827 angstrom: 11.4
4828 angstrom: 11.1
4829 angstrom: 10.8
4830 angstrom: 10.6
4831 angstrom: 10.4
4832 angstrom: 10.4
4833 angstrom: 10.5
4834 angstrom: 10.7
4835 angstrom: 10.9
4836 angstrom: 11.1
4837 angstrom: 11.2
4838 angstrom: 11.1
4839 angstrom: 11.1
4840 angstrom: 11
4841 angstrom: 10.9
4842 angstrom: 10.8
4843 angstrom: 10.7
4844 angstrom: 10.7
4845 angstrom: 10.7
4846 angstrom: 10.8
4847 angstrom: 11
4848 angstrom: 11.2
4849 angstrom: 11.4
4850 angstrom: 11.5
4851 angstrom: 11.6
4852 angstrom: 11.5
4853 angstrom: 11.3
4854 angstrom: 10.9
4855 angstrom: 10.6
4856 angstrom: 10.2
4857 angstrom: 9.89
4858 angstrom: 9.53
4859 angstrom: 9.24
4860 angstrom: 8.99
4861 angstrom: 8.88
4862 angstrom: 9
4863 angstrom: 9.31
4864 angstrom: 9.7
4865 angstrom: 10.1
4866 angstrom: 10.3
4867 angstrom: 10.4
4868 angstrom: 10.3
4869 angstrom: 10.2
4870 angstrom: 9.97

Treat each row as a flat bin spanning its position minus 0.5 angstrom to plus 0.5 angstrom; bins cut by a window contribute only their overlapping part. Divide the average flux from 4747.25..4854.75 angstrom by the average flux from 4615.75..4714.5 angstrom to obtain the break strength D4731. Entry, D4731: 1.02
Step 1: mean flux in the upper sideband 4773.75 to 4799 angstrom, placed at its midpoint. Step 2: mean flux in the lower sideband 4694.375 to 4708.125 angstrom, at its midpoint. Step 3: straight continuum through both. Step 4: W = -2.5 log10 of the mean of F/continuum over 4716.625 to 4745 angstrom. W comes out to -0.09 mag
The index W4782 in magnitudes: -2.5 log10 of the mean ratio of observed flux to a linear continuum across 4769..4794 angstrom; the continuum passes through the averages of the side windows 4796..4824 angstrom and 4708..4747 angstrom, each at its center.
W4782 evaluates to 0.06 mag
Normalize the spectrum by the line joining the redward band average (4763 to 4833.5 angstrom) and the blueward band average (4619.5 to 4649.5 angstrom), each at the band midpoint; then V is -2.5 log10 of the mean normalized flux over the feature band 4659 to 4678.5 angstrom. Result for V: 0.11 mag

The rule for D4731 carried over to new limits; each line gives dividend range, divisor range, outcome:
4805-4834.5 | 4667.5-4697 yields 1.12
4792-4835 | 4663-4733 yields 1.07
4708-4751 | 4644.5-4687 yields 1.05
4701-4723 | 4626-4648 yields 0.95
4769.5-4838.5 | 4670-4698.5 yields 1.09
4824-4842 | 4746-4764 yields 1.01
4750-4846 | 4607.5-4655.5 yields 0.96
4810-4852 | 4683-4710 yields 1.10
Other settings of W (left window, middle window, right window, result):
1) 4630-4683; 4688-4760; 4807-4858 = 0.024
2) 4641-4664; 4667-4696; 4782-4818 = 0.089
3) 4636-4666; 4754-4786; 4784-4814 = 0.012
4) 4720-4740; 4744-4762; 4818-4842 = 0.029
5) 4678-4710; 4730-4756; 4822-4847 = -0.073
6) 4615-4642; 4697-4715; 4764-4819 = 0.081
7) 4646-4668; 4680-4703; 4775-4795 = 0.081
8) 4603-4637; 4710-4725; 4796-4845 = -0.003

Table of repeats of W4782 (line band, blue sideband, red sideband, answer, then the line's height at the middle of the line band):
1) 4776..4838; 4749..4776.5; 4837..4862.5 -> -0.045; 10.8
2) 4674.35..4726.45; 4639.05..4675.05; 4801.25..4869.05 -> 0.040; 11.1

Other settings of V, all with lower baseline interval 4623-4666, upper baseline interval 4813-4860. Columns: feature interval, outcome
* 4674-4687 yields 0.09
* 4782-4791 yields 0.07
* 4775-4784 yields -0.01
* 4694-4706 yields 0.13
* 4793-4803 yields 0.01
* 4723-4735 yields 0.05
